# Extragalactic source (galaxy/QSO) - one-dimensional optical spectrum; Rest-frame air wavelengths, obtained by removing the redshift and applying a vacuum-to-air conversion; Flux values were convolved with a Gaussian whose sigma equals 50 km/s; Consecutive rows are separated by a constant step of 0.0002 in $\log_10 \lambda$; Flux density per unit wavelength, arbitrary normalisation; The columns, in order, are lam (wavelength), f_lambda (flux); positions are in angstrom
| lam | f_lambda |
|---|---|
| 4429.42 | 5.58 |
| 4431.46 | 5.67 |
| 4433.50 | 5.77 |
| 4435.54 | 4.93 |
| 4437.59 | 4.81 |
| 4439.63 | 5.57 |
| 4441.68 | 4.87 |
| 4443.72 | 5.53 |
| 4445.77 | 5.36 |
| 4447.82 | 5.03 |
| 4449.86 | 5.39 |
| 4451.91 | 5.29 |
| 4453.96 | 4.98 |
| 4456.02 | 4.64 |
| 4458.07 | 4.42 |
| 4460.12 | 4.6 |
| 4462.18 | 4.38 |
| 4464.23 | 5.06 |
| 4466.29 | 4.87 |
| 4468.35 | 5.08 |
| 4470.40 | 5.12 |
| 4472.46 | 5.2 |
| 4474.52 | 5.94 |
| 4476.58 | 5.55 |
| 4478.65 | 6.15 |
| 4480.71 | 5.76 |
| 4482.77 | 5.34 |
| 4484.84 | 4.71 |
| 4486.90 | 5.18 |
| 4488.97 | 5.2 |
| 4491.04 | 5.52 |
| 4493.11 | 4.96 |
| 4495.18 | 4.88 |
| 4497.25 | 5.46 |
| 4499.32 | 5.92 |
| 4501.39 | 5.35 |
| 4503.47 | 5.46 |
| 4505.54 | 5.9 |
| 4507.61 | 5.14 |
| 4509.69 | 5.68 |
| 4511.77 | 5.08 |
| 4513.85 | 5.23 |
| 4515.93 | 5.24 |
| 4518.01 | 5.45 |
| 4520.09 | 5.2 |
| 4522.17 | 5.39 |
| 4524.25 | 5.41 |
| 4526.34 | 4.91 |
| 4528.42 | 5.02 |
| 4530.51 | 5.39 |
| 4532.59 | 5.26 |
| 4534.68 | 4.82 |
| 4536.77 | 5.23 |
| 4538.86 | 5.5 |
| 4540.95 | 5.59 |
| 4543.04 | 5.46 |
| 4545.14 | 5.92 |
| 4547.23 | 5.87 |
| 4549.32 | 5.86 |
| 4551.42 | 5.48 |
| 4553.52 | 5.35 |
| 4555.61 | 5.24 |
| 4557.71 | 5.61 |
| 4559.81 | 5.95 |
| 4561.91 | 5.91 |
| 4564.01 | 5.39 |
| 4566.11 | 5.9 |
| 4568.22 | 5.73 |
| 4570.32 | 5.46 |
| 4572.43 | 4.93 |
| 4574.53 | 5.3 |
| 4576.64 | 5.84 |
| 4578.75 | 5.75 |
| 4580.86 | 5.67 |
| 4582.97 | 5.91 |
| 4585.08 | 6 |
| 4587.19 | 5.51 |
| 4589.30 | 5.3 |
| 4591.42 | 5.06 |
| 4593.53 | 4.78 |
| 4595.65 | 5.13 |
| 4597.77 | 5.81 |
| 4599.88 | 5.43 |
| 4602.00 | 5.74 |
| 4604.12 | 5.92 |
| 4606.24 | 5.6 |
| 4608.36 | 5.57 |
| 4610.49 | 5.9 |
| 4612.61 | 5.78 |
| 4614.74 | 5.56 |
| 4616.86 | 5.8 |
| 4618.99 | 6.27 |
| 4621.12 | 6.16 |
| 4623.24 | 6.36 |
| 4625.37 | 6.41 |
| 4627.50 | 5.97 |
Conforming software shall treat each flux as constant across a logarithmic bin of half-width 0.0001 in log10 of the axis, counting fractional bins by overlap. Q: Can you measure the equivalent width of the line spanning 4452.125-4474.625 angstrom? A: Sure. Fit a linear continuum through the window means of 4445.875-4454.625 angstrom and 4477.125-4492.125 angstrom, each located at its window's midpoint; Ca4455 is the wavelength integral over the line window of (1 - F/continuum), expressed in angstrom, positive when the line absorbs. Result 1.6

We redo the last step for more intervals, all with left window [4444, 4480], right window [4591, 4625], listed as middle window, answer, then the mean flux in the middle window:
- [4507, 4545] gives 0.65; 5.29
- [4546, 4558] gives -0.18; 5.57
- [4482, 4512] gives -0.29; 5.32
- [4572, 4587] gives -0.15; 5.65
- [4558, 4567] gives -0.39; 5.77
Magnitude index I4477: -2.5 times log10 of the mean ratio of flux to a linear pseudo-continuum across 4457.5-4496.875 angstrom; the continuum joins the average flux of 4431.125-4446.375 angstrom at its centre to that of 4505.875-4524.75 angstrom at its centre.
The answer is 0.03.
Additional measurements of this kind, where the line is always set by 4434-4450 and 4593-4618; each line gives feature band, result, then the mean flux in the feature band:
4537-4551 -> -0.04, 5.66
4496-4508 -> -0.04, 5.55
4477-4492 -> -0.02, 5.41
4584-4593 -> 0.03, 5.43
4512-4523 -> 0.02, 5.28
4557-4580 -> -0.02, 5.62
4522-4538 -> 0.05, 5.17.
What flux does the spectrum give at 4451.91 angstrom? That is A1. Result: 5.29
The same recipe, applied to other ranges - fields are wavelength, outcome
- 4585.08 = 6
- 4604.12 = 5.92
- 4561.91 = 5.91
